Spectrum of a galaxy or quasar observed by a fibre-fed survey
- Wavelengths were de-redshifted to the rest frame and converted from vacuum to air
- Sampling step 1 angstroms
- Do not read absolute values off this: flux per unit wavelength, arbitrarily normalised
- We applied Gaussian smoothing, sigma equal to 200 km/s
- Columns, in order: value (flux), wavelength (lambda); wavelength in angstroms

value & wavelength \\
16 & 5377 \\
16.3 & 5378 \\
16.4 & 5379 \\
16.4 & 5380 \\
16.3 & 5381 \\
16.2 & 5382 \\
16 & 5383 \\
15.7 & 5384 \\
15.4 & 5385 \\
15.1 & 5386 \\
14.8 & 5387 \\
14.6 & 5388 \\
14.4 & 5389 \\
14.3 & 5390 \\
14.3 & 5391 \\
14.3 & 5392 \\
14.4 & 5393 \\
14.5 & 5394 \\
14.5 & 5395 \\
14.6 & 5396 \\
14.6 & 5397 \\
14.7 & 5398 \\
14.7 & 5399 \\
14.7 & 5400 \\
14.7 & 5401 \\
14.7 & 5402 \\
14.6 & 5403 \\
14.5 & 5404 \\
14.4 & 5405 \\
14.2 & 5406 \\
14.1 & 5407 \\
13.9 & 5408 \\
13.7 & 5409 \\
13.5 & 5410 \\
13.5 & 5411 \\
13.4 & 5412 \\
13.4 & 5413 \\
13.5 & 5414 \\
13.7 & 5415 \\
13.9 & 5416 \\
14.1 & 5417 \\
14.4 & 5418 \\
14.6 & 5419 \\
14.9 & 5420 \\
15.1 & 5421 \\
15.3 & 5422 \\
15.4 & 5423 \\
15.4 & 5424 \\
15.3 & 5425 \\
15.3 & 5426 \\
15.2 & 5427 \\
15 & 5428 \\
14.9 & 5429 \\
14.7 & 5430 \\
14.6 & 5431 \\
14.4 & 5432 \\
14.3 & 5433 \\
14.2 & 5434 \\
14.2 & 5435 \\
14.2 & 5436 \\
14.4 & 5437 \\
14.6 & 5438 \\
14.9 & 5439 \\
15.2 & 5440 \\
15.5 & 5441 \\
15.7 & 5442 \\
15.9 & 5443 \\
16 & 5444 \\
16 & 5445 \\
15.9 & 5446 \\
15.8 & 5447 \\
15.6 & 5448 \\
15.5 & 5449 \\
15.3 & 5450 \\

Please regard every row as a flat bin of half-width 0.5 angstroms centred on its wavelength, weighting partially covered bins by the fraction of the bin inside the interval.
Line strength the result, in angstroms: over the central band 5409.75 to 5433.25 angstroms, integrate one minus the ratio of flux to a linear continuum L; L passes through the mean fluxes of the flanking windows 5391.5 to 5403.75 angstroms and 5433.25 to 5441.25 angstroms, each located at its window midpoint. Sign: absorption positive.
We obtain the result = 0.2 angstroms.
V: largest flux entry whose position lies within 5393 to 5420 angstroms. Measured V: 14.9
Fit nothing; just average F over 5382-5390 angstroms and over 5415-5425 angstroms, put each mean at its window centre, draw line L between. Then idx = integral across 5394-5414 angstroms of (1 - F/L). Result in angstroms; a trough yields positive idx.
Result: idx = 1.0 angstroms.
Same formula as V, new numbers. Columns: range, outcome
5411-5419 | 14.6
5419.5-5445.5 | 16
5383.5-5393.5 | 15.7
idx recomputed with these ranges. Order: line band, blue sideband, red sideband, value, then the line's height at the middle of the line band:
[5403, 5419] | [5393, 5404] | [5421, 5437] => 0.8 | 14.7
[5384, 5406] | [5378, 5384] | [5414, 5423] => 1.3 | 15.6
